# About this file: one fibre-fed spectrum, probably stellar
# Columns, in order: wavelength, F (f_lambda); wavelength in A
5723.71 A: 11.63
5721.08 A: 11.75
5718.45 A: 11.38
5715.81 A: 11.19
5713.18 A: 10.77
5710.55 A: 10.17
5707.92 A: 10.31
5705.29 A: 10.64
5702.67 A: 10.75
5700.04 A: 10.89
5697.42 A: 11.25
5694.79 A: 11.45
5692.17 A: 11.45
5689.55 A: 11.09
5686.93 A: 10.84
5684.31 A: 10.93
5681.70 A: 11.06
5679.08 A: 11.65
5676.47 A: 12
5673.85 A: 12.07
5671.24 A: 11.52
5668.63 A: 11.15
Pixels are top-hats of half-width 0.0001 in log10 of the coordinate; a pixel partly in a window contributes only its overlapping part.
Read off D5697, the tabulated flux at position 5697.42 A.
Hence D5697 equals 11.25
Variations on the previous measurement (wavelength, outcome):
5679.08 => 11.65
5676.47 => 12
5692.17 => 11.45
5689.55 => 11.09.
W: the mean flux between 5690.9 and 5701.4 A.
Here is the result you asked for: 11.3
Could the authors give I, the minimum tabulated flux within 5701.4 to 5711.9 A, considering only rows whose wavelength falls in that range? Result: 10.17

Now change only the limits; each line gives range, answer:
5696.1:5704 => 10.75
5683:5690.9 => 10.84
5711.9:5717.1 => 10.77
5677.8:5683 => 11.06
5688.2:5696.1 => 11.09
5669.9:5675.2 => 11.52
